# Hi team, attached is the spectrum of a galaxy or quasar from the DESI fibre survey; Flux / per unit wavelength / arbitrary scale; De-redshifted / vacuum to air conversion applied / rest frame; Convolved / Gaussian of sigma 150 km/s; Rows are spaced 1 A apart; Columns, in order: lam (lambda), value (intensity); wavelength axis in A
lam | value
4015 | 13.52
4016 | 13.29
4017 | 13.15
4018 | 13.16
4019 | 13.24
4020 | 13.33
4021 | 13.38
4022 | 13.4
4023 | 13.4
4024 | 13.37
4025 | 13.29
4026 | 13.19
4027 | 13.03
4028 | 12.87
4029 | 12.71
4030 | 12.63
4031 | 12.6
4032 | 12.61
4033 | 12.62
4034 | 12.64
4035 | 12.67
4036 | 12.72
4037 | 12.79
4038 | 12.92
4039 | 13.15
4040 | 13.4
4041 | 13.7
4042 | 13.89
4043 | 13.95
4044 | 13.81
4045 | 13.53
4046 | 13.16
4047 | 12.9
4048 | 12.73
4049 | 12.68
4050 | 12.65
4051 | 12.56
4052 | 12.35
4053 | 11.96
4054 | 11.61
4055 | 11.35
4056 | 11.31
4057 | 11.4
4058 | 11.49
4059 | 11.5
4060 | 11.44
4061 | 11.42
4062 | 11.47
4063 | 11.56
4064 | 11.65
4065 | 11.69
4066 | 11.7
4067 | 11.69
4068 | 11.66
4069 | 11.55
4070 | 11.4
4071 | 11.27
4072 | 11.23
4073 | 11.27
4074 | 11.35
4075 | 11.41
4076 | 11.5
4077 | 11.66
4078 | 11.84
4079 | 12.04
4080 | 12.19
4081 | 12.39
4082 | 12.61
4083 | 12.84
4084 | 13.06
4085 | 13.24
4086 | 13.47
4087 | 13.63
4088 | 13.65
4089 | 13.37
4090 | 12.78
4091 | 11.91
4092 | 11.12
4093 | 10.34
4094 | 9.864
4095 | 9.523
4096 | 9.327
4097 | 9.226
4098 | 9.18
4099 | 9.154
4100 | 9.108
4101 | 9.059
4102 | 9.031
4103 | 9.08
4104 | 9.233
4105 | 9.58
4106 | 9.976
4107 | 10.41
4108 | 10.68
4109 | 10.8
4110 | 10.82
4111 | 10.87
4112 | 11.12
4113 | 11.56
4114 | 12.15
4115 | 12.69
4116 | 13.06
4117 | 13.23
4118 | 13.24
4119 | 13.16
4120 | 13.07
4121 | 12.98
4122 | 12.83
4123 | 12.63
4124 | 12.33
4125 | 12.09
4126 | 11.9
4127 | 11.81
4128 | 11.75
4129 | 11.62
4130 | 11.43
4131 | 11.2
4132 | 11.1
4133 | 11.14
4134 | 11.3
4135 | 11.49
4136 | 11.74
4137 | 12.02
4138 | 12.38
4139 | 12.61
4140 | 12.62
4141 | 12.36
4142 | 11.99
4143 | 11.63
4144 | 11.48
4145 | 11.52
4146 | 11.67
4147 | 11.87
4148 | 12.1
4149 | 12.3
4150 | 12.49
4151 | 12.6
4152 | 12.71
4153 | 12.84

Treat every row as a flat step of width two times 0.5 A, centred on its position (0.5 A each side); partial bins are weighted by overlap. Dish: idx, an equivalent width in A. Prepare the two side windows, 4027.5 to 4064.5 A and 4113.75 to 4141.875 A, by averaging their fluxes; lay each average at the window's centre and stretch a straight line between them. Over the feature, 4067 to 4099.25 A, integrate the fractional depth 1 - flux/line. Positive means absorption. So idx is 2.0 A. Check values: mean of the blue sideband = 12.5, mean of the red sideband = 12.2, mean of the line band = 11.6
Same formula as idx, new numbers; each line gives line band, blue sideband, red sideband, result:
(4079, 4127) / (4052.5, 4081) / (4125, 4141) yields 0.8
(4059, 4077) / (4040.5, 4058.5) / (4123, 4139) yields 1.3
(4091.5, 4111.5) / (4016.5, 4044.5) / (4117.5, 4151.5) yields 4.2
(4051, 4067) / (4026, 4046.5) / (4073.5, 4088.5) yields 1.4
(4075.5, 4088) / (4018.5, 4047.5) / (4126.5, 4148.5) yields -0.1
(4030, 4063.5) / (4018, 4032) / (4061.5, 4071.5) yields -0.6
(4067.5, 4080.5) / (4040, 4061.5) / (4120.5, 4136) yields 0.8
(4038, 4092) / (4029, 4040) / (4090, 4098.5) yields -4.0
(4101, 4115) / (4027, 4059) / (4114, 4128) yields 2.4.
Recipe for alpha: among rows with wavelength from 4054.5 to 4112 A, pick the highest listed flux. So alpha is 13.65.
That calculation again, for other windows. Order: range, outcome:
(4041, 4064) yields 13.95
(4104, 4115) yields 12.69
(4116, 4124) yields 13.24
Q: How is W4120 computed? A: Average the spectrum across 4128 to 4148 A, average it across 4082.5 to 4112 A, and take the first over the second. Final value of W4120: 1.1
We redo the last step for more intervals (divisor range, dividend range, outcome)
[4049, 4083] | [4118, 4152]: 1.03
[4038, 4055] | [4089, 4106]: 0.77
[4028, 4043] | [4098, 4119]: 0.83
